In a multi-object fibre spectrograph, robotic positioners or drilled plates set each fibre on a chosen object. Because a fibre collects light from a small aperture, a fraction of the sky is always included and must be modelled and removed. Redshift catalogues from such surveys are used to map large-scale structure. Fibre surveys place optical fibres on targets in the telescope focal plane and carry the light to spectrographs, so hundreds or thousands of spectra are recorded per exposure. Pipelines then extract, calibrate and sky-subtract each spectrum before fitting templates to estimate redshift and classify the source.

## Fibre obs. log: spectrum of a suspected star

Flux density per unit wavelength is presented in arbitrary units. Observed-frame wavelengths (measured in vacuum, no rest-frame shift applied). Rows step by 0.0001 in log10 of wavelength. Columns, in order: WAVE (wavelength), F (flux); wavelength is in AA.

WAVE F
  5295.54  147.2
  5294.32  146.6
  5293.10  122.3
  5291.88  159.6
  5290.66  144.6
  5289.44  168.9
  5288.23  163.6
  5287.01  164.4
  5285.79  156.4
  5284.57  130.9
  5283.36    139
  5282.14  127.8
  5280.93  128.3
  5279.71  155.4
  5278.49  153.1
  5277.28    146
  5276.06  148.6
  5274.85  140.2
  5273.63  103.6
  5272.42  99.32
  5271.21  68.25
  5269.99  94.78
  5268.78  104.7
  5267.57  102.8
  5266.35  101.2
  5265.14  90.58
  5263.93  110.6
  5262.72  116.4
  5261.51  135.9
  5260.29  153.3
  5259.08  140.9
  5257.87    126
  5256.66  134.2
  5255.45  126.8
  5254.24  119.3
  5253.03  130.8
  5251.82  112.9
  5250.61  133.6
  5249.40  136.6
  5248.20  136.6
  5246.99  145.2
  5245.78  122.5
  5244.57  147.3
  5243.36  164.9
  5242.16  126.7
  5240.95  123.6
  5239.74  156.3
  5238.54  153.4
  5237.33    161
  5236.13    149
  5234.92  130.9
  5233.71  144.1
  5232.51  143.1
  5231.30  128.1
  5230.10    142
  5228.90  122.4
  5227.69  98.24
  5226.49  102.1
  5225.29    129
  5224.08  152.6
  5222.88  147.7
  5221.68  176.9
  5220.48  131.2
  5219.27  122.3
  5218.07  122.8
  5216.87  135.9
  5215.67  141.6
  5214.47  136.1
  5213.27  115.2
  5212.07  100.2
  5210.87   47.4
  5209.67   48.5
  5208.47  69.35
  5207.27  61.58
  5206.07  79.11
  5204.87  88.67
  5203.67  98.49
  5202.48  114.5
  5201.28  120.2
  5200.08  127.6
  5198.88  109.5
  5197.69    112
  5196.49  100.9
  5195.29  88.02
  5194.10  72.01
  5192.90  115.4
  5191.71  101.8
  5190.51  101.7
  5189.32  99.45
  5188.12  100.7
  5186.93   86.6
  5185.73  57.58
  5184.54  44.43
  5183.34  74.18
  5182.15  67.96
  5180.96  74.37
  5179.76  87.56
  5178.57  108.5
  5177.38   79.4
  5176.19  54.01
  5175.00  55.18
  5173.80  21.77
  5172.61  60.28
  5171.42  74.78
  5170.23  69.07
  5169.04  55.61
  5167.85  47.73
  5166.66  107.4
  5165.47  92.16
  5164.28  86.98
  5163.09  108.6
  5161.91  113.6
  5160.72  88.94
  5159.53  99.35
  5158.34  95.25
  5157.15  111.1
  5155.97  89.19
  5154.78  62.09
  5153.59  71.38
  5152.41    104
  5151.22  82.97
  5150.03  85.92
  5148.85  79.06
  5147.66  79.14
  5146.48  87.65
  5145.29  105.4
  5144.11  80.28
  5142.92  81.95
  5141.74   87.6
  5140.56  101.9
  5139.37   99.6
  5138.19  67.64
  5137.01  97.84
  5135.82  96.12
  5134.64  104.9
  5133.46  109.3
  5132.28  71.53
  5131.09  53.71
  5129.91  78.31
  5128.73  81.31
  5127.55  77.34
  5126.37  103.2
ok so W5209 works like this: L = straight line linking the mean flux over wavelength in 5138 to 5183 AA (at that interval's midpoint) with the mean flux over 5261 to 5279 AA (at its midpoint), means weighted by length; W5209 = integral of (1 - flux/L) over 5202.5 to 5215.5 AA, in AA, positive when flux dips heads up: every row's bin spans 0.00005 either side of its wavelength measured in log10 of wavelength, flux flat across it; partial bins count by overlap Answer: 1.2 AA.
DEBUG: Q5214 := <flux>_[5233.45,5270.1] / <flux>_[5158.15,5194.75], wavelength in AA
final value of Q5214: 1.62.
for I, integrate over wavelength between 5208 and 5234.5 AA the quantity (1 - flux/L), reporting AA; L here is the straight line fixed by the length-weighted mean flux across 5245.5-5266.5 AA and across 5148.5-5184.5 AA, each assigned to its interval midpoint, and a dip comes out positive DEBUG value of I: -2.9 AA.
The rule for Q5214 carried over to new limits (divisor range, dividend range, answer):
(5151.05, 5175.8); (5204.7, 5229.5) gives 1.38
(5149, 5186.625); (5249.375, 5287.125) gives 1.60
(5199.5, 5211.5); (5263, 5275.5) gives 1.20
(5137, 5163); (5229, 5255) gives 1.54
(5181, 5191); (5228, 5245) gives 1.80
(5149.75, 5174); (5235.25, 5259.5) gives 1.65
